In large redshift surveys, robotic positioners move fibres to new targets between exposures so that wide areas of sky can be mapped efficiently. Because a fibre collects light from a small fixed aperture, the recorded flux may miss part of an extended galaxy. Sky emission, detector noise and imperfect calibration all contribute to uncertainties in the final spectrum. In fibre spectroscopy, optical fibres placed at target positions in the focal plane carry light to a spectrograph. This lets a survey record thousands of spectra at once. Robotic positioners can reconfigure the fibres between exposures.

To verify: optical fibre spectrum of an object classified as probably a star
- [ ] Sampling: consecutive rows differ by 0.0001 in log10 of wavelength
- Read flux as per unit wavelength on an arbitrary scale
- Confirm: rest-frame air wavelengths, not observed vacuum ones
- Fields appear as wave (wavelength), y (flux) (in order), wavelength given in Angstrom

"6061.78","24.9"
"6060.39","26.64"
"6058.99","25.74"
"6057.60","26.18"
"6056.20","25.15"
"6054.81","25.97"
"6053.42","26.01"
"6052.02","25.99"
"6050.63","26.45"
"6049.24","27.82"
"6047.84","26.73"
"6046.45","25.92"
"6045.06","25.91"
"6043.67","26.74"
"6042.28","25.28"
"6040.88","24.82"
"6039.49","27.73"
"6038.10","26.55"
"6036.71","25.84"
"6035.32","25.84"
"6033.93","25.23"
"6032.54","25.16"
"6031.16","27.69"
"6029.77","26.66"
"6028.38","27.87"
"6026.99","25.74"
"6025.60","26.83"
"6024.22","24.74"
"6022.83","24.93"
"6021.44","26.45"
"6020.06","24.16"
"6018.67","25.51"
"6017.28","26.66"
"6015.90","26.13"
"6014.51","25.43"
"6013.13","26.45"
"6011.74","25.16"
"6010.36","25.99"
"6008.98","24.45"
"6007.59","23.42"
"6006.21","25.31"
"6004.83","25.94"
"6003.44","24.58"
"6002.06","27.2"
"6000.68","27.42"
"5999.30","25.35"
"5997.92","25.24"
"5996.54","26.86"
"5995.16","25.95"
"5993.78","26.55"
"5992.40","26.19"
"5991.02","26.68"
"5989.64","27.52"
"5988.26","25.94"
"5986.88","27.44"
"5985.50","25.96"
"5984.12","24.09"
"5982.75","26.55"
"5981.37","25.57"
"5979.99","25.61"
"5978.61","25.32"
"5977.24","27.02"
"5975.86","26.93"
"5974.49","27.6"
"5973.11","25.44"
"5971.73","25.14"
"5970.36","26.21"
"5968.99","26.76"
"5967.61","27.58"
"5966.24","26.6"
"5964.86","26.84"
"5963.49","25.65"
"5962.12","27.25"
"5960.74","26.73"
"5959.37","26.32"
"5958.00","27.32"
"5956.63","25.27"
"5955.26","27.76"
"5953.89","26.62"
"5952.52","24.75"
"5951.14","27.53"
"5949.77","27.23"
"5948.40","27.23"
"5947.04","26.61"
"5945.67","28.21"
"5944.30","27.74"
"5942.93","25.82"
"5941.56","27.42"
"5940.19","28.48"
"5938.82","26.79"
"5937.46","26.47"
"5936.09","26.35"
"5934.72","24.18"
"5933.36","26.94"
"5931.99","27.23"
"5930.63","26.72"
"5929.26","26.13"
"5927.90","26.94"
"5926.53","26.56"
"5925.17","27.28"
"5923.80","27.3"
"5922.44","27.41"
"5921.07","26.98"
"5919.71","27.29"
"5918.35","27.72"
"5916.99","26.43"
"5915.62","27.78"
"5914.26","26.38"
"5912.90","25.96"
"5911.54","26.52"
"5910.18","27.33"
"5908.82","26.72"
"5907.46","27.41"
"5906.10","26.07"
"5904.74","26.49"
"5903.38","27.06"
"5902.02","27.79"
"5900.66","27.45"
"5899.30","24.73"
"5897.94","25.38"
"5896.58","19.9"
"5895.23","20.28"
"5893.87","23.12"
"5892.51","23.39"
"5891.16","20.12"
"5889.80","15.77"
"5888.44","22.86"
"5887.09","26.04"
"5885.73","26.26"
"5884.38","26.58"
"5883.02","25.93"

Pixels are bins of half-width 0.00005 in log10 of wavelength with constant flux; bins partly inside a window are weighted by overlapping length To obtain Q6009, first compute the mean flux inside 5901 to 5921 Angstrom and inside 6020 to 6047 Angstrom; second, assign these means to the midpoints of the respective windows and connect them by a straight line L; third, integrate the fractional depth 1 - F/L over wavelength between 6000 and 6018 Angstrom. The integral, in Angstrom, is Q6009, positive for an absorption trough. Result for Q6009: 0.4 Angstrom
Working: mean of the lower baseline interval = 26.9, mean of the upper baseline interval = 26.1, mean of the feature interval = 25.7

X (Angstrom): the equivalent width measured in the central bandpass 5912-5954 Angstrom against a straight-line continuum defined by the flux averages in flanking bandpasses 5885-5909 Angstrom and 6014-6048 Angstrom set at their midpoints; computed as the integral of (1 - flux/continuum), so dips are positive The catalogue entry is -3.7 Angstrom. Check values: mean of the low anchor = 24.2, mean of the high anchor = 26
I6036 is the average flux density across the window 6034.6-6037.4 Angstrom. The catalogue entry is 25.8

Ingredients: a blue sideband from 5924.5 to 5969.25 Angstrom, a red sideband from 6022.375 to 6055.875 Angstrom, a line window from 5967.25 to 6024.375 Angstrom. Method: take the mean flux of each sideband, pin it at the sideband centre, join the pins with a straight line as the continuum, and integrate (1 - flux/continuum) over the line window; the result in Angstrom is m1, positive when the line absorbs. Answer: 1.1 Angstrom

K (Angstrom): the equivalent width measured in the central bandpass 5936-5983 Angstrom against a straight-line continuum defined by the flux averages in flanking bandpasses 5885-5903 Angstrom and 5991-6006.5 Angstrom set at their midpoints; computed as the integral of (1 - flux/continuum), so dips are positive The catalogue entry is -2.9 Angstrom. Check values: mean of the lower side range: 23.4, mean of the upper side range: 26.1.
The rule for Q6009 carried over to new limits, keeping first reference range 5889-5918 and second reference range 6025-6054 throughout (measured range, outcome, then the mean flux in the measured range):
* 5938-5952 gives -1.08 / 27.3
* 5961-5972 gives -0.44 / 26.6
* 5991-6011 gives 0.10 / 25.8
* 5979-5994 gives -0.23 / 26.1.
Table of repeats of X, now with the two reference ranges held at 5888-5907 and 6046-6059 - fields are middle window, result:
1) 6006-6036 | 0.0 Angstrom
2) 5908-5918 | -1.2 Angstrom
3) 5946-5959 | -1.1 Angstrom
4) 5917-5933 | -1.9 Angstrom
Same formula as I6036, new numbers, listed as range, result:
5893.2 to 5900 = 22.7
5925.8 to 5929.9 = 26.6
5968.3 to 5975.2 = 26.2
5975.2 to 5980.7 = 26.2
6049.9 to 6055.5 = 26.1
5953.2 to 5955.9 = 27.2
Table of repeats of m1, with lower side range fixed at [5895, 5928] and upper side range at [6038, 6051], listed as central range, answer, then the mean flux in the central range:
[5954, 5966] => -0.1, 26.6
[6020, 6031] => 0.1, 26.1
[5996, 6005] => 0.1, 26.1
